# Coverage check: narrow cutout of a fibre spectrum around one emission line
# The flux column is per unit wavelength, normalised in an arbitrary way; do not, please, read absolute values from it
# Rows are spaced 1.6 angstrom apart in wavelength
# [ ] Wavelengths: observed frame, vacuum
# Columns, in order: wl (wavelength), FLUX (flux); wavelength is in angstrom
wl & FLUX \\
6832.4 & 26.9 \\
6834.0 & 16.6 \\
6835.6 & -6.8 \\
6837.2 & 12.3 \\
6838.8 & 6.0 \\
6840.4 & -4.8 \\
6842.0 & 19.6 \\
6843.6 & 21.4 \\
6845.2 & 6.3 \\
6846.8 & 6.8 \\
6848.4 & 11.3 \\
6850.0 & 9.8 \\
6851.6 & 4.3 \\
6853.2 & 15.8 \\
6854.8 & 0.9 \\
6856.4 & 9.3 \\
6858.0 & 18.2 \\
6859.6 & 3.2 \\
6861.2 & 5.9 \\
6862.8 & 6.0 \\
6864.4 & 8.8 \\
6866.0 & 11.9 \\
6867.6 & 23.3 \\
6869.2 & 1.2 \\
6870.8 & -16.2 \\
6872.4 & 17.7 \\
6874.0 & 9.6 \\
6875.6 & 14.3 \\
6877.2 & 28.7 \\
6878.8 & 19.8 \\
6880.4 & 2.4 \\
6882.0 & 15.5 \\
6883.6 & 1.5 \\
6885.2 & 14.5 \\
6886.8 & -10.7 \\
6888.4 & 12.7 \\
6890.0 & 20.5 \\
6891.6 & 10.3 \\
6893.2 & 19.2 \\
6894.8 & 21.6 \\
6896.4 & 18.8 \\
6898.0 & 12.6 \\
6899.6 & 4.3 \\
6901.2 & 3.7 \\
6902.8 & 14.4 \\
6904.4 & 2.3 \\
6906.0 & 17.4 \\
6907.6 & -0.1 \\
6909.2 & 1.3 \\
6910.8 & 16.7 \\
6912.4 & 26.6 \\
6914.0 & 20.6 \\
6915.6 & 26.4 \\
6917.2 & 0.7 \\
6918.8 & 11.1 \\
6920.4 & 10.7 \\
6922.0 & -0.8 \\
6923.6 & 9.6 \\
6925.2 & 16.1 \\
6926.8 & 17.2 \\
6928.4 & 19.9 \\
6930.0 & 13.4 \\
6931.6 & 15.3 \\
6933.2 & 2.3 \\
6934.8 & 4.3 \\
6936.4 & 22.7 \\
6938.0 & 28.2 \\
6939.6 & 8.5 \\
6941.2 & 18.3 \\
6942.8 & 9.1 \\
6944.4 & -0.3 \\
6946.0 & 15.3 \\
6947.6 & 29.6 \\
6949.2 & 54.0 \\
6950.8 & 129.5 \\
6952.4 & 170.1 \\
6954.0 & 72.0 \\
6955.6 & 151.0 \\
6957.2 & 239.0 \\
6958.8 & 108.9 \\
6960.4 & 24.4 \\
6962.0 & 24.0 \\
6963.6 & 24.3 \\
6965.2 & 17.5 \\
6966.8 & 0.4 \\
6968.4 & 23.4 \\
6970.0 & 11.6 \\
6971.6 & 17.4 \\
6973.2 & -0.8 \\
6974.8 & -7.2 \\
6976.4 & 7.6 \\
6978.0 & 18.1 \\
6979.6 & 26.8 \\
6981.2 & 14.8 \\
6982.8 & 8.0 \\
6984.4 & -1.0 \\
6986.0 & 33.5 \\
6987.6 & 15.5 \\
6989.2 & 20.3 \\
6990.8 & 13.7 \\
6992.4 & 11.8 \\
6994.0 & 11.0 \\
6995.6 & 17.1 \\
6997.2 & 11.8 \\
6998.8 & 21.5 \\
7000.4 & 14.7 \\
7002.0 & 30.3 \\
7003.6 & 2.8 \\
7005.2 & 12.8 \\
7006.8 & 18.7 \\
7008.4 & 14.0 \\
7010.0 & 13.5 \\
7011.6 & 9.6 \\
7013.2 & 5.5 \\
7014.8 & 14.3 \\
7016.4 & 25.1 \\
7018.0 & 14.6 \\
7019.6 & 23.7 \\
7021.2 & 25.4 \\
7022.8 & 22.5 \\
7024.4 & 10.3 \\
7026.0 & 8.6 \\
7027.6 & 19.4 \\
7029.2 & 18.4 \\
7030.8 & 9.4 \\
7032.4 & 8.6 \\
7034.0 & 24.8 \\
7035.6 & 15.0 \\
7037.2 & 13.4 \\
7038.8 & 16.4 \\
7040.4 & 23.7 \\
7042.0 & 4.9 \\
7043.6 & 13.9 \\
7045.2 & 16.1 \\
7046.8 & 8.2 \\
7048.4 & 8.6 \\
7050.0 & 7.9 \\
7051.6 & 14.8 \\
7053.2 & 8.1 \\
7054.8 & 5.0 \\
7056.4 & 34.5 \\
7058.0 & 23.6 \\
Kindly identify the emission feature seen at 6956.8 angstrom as [O II] 3727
